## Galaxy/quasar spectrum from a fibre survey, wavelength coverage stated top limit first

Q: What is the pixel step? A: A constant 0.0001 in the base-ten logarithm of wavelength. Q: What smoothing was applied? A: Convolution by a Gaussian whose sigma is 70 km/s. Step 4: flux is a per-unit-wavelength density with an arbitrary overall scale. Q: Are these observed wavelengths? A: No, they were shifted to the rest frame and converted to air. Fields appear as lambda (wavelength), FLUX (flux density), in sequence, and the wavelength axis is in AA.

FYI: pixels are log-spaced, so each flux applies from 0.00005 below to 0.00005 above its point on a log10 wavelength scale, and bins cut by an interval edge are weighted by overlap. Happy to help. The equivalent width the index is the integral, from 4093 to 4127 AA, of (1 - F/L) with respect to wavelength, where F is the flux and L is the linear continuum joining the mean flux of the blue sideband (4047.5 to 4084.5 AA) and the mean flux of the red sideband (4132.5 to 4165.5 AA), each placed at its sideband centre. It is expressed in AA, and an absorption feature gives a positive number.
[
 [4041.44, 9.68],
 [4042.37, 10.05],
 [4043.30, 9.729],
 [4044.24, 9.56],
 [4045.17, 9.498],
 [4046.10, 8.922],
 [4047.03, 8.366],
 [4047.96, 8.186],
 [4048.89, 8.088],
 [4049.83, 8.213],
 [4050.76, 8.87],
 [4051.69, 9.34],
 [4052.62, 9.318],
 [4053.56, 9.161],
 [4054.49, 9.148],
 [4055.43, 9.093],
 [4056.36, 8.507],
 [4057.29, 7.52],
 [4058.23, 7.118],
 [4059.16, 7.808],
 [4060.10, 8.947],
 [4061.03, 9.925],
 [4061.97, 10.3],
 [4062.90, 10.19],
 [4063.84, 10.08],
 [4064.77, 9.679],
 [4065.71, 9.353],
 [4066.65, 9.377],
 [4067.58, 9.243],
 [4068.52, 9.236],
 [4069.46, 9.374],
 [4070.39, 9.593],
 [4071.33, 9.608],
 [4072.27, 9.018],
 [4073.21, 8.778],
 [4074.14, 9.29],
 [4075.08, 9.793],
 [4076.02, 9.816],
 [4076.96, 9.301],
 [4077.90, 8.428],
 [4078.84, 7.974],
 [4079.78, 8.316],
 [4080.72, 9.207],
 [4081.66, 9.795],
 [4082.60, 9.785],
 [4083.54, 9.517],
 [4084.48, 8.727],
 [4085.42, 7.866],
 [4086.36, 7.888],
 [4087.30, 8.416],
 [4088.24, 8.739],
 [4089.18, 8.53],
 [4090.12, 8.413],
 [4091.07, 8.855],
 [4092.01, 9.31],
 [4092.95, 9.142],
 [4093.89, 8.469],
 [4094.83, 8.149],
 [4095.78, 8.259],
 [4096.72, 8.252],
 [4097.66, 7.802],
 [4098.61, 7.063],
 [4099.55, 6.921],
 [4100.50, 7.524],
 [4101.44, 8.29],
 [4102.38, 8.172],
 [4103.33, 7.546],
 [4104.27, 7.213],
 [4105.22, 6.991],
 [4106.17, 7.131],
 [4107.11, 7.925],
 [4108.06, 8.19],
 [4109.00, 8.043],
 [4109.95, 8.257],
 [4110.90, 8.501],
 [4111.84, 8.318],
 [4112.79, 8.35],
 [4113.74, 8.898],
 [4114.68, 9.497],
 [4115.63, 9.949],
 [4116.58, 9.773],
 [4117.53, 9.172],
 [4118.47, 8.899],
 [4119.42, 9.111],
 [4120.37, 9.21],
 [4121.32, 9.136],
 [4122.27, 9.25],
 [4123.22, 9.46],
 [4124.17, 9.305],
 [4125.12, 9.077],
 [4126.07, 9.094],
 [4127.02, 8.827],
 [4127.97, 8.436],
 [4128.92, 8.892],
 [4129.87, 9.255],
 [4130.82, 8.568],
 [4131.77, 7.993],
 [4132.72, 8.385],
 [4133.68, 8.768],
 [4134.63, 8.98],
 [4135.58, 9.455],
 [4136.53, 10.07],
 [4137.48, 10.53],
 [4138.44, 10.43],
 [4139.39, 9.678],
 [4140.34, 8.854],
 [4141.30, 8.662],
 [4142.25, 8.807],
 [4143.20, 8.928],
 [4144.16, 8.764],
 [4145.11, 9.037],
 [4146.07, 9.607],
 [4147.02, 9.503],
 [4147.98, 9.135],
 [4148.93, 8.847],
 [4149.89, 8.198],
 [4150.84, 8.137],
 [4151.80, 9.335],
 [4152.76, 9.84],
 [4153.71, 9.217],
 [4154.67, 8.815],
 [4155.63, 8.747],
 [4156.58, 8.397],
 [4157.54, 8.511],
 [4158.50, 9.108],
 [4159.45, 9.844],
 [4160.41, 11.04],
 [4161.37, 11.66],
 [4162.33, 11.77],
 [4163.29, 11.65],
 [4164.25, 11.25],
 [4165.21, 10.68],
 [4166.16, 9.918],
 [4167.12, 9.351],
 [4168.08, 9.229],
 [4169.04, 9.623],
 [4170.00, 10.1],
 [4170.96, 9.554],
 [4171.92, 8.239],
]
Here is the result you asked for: 3.13 AA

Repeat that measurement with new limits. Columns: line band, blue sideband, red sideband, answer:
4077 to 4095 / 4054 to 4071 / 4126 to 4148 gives 0.8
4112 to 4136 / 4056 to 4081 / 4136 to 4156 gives 0.4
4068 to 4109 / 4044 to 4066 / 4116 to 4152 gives 2.3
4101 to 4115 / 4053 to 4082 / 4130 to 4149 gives 1.6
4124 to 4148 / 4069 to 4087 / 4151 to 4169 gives 1.3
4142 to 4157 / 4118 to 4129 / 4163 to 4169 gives 1.3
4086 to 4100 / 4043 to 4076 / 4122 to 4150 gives 1.3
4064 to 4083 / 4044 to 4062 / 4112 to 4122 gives -0.8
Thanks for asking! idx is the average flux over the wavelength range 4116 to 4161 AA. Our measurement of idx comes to 9.14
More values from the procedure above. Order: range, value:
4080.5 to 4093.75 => 8.86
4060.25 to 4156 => 8.88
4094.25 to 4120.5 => 8.25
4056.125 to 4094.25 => 9.01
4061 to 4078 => 9.5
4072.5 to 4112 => 8.41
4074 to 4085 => 9.15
